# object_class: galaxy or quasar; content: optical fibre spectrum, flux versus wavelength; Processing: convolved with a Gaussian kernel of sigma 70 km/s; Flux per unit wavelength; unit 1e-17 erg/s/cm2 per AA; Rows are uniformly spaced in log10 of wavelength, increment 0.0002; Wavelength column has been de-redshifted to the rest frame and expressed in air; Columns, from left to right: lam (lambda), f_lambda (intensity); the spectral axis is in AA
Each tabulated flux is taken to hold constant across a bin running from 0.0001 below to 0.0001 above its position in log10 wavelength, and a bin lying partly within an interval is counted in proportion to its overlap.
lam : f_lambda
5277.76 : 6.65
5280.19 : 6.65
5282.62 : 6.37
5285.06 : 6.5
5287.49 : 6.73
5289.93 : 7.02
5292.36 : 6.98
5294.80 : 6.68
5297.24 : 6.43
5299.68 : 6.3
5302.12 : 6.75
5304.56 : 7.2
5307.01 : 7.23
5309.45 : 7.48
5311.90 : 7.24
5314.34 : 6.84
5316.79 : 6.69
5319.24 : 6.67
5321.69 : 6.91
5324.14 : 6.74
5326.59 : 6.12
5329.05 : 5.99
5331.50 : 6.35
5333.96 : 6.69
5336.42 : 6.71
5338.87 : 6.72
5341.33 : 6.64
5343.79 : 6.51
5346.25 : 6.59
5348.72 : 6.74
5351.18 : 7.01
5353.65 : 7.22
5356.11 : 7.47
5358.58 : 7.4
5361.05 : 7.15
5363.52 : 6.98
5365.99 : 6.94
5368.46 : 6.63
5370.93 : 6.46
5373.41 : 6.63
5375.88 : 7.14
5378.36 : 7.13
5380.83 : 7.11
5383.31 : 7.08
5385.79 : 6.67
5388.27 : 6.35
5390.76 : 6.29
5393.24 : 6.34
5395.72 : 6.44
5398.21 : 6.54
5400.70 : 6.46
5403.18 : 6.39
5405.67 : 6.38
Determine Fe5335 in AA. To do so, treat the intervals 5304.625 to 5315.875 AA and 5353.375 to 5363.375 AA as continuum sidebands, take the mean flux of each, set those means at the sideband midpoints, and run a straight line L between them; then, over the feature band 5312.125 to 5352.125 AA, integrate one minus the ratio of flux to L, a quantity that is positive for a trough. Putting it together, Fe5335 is 3.3 AA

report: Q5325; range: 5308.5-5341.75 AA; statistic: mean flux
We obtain 6.69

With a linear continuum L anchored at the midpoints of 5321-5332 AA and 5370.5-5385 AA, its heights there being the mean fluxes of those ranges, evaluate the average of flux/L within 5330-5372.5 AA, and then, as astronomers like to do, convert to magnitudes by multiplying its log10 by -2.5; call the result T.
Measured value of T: -0.03 mag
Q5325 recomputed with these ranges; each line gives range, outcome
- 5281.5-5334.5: 6.72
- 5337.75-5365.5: 6.95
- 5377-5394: 6.72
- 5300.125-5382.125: 6.85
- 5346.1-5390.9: 6.91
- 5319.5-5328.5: 6.55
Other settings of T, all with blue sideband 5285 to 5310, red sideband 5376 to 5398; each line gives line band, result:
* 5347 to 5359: -0.06 mag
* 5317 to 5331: 0.05 mag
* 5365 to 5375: 0.01 mag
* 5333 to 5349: 0.02 mag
